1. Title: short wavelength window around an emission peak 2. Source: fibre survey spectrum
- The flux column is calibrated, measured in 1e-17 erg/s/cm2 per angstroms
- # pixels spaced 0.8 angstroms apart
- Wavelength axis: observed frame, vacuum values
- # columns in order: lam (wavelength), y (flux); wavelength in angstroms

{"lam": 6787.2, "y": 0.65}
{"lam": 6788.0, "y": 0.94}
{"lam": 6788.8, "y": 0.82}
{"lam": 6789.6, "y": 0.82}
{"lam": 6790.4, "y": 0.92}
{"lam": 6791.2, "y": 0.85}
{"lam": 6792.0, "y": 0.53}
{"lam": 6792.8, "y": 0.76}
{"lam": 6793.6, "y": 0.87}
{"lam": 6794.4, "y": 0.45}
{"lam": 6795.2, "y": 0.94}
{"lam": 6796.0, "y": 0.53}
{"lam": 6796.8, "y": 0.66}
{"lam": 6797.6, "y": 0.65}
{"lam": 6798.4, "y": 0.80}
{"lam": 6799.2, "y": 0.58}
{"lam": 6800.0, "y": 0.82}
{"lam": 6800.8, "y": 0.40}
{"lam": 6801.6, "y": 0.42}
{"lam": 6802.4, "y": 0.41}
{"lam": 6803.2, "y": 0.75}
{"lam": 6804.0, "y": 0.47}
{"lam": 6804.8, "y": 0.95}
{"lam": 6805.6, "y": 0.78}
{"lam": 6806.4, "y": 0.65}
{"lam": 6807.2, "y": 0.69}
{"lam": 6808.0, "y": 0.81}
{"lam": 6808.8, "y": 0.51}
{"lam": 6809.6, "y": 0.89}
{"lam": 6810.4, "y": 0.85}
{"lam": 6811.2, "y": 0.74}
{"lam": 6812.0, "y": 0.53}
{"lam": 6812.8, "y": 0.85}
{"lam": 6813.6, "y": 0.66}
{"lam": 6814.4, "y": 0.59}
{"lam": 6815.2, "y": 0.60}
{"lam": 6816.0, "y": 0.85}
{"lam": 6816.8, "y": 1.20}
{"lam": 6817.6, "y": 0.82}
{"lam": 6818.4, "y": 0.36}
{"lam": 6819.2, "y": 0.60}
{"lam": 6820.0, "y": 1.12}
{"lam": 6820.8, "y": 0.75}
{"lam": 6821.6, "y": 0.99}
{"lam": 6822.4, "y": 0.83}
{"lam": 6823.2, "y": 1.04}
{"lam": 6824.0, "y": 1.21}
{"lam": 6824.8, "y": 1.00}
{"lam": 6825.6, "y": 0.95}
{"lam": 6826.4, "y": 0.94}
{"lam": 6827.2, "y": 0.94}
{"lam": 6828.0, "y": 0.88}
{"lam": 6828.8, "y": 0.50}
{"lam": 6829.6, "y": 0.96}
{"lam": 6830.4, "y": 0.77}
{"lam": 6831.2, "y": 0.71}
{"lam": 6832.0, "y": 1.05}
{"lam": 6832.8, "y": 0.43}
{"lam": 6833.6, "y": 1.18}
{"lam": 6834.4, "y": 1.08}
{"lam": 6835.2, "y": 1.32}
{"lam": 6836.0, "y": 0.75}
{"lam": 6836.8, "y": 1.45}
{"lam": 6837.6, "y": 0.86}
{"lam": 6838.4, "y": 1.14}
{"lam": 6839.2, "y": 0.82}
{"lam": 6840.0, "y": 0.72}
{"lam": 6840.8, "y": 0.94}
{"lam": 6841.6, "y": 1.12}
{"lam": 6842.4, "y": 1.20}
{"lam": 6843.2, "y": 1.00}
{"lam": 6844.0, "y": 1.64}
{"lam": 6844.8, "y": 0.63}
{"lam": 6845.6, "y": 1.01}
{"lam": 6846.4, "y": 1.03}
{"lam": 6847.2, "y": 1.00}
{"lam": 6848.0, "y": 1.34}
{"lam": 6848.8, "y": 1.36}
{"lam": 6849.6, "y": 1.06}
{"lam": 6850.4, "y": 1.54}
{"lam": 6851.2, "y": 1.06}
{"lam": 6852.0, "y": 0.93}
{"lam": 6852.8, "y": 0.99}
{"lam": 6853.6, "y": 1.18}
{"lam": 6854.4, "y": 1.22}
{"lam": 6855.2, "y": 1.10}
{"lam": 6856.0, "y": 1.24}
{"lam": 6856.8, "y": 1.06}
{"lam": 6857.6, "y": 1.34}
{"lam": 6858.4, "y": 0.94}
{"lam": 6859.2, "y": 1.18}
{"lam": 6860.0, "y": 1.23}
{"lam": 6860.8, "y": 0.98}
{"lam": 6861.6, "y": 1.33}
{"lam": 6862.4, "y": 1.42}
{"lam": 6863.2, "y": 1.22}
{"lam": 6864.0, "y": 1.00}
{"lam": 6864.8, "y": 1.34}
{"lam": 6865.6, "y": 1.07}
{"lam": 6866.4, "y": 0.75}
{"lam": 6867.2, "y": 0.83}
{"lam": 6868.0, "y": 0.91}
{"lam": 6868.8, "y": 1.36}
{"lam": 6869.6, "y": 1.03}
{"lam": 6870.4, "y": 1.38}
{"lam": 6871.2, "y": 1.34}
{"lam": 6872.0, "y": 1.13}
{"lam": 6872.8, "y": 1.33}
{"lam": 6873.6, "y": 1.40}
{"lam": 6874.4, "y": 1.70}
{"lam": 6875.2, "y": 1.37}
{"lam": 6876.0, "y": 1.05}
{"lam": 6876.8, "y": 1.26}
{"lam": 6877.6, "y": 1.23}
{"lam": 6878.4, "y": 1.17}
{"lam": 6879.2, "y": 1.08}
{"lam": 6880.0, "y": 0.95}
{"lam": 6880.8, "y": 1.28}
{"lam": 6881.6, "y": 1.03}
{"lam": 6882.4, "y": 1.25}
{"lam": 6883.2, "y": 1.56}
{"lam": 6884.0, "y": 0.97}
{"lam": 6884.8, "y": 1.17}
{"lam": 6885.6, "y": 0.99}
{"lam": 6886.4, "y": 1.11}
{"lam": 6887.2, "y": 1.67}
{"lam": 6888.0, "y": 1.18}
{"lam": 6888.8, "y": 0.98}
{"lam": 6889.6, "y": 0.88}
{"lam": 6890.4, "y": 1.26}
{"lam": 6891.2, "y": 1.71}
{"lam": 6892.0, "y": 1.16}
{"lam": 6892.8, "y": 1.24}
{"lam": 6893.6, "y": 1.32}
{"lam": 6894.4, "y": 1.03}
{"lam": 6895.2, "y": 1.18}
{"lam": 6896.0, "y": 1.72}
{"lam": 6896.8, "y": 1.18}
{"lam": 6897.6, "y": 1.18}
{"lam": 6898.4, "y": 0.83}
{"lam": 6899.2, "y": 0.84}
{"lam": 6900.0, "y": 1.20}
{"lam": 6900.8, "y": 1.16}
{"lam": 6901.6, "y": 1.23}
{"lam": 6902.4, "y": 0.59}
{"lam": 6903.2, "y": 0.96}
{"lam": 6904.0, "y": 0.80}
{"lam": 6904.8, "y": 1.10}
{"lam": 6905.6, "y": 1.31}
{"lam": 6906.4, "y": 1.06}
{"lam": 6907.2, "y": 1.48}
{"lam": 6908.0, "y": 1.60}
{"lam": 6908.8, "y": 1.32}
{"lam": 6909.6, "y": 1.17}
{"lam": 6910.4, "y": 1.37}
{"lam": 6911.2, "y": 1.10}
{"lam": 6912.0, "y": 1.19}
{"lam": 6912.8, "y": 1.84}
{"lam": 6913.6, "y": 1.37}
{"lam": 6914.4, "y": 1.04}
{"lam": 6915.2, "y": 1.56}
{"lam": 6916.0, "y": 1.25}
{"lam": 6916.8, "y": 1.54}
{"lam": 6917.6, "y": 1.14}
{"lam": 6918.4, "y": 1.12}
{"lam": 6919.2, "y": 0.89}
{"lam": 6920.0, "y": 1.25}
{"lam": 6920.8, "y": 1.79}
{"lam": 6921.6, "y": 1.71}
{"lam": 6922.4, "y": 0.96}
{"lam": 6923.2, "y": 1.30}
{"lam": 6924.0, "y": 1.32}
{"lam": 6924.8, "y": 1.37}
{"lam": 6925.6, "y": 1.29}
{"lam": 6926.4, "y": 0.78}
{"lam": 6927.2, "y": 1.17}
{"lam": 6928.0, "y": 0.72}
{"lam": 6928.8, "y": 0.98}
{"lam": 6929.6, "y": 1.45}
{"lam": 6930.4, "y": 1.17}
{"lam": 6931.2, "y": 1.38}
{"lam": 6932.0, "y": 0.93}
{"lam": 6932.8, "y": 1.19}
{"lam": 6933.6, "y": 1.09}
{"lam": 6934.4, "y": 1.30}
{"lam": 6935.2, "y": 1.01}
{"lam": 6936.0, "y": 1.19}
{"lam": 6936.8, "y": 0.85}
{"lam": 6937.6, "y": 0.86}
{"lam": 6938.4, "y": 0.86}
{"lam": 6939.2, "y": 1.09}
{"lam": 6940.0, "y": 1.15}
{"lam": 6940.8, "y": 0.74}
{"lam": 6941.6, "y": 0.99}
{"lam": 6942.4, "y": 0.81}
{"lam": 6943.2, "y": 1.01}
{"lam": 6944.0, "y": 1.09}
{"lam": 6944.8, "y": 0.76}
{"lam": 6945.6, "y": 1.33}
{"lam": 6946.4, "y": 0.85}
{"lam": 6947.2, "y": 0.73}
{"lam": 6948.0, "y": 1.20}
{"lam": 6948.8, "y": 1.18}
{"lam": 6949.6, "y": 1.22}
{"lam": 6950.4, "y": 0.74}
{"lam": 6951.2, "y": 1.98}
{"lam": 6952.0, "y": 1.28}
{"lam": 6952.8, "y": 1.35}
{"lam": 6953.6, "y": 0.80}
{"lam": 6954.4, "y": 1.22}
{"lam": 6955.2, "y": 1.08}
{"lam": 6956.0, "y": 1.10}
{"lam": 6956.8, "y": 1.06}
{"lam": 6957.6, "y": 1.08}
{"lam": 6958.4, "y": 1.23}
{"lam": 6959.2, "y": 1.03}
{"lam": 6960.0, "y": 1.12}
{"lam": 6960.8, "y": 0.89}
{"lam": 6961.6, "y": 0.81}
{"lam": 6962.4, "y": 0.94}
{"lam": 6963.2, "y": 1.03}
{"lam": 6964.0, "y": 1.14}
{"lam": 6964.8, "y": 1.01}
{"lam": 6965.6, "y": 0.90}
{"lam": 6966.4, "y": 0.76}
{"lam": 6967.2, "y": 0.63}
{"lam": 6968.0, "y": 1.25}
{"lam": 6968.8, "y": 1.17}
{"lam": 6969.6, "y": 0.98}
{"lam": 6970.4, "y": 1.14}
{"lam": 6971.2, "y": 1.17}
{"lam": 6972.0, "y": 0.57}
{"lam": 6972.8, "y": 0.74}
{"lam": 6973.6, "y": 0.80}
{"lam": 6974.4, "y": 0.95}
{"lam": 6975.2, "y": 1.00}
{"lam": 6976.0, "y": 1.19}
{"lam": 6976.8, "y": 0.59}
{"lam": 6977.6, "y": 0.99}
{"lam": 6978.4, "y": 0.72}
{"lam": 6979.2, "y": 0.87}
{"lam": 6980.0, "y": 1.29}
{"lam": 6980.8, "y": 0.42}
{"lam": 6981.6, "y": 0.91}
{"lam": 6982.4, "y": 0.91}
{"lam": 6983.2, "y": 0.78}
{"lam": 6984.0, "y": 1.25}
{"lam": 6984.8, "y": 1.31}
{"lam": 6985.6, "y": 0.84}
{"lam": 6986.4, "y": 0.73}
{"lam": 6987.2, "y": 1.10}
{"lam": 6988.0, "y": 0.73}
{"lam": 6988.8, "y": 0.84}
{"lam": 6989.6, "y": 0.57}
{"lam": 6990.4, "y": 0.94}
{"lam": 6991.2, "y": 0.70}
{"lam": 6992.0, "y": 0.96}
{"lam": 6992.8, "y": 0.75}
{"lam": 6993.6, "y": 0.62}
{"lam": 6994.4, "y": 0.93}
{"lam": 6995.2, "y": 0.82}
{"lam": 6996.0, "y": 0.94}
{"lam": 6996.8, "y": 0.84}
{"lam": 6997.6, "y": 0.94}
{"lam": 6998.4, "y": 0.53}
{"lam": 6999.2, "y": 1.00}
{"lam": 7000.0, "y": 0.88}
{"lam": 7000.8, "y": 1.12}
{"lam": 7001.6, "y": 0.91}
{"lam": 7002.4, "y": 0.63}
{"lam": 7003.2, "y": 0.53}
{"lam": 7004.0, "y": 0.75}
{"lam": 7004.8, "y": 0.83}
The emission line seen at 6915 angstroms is Mg II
